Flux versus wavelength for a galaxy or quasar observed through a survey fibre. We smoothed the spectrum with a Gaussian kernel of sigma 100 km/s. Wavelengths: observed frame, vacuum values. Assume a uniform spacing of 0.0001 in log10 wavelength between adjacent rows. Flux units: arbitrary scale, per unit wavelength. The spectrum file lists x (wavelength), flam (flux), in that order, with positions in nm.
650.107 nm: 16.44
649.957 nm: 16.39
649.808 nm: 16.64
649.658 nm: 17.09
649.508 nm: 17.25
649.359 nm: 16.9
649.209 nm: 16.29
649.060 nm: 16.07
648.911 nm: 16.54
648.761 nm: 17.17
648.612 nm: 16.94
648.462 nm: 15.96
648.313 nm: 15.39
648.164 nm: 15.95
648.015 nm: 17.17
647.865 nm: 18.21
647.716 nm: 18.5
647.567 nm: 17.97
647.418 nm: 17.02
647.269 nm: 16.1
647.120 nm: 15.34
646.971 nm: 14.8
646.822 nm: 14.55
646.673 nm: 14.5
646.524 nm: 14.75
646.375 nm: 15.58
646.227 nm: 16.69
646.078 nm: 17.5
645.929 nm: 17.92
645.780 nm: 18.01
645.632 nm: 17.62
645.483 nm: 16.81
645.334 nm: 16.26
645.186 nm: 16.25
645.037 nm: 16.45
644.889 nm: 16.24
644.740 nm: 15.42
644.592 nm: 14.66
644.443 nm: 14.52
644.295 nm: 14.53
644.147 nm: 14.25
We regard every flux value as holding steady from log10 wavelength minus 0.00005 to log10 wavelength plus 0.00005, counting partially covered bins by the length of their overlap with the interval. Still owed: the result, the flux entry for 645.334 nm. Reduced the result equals 16.26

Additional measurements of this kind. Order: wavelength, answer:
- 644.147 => 14.25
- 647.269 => 16.1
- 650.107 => 16.44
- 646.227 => 16.69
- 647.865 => 18.21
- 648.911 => 16.54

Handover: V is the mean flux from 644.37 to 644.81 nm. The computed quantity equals 14.9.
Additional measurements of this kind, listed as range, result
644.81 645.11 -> 16.3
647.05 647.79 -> 17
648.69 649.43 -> 16.6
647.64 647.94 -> 18.3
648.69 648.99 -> 16.8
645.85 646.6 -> 16.5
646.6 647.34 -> 15.1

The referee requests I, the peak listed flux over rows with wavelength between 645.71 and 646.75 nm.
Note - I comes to 18.01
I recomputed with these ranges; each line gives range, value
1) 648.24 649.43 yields 17.17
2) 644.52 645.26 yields 16.45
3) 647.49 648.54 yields 18.5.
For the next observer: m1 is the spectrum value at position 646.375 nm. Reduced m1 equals 15.58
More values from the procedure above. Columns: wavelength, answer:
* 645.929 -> 17.92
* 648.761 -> 17.17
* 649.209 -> 16.29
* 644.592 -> 14.66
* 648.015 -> 17.17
